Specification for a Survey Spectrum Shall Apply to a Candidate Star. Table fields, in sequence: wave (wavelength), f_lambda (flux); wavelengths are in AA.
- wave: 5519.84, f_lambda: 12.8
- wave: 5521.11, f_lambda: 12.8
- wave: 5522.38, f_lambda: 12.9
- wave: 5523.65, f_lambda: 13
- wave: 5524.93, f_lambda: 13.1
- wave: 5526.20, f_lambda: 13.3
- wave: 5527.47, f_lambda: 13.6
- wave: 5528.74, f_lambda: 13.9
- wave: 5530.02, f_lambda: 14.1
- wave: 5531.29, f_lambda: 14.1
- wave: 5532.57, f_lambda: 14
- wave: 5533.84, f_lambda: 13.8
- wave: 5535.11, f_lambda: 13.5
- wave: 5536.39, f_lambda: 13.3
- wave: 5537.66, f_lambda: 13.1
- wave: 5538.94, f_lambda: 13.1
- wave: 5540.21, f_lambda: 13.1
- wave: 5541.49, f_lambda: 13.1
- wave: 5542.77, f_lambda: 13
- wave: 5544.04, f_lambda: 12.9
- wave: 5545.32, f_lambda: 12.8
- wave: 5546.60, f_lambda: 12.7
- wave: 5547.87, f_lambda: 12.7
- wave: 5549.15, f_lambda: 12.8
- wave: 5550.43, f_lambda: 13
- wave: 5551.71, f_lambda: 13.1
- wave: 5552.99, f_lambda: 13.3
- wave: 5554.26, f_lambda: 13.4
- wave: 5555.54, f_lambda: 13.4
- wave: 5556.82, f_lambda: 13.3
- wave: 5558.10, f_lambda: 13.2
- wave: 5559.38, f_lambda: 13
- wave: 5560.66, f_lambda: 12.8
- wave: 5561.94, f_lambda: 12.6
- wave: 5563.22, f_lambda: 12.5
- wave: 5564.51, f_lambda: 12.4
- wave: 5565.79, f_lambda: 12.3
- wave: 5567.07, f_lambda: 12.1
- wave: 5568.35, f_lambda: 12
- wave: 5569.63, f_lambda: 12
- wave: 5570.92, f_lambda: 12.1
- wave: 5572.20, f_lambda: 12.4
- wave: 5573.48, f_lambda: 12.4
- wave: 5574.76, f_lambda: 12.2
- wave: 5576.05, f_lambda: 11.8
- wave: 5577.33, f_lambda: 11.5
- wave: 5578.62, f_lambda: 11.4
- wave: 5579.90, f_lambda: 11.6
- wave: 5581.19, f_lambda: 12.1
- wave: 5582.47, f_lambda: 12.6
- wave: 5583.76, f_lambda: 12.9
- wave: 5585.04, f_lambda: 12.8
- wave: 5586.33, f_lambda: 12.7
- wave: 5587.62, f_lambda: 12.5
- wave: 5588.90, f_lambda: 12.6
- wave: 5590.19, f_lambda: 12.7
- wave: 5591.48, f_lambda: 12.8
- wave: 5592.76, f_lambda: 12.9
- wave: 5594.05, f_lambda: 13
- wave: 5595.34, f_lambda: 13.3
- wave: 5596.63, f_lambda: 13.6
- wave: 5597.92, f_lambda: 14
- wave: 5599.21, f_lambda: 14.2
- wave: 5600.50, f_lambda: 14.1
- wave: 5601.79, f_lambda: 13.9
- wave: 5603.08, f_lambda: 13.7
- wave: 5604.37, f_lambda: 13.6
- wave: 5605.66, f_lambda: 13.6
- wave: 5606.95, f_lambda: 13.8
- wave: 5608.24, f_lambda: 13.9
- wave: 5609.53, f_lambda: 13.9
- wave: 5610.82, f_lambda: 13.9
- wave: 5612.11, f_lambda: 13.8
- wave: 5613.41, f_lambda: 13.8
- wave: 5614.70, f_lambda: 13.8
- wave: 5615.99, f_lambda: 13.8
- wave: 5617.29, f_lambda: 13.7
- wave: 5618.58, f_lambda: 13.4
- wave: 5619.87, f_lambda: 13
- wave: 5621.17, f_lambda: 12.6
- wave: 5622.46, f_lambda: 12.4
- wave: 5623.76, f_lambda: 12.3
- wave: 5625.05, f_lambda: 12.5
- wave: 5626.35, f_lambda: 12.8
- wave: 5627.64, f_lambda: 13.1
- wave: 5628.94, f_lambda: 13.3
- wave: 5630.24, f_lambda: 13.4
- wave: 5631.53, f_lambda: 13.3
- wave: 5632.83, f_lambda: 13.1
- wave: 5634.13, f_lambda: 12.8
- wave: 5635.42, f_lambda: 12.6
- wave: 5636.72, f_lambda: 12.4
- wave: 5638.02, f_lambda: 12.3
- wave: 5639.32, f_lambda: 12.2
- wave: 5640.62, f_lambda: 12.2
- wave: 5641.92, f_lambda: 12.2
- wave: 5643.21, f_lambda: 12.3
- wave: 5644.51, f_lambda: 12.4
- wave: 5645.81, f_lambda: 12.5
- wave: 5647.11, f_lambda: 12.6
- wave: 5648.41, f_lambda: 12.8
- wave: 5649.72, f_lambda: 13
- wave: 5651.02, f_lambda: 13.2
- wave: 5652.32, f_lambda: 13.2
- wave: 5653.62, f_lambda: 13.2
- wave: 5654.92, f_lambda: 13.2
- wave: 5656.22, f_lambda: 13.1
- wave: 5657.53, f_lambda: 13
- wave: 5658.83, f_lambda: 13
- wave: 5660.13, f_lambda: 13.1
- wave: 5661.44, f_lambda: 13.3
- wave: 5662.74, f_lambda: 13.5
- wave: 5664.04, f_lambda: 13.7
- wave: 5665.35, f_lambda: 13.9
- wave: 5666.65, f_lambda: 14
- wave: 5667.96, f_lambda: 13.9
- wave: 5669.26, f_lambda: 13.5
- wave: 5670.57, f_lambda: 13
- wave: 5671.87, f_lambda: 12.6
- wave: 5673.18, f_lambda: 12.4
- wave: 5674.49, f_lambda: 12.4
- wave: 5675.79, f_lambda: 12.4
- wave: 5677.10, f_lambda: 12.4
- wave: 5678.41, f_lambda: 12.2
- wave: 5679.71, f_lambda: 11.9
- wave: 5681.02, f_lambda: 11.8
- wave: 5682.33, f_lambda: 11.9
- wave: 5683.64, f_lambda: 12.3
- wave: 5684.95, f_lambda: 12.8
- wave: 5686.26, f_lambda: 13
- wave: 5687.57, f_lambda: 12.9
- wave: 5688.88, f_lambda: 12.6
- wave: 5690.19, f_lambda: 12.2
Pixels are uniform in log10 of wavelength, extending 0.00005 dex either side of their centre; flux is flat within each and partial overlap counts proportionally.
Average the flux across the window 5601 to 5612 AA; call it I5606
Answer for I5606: 13.8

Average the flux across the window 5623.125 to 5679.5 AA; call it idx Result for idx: 12.9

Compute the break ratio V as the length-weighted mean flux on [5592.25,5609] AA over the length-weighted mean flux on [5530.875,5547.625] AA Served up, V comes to 1.0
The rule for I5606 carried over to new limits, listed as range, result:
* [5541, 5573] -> 12.8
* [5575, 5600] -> 12.7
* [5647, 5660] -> 13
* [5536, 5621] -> 13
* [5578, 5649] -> 13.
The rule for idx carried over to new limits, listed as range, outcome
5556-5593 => 12.4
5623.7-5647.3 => 12.7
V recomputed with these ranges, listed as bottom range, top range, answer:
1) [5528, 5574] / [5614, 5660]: 0.99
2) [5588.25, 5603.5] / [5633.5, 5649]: 0.93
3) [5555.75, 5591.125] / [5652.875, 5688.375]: 1.04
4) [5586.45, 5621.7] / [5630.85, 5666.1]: 0.96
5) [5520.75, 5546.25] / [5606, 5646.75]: 0.98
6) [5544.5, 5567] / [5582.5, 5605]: 1.03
